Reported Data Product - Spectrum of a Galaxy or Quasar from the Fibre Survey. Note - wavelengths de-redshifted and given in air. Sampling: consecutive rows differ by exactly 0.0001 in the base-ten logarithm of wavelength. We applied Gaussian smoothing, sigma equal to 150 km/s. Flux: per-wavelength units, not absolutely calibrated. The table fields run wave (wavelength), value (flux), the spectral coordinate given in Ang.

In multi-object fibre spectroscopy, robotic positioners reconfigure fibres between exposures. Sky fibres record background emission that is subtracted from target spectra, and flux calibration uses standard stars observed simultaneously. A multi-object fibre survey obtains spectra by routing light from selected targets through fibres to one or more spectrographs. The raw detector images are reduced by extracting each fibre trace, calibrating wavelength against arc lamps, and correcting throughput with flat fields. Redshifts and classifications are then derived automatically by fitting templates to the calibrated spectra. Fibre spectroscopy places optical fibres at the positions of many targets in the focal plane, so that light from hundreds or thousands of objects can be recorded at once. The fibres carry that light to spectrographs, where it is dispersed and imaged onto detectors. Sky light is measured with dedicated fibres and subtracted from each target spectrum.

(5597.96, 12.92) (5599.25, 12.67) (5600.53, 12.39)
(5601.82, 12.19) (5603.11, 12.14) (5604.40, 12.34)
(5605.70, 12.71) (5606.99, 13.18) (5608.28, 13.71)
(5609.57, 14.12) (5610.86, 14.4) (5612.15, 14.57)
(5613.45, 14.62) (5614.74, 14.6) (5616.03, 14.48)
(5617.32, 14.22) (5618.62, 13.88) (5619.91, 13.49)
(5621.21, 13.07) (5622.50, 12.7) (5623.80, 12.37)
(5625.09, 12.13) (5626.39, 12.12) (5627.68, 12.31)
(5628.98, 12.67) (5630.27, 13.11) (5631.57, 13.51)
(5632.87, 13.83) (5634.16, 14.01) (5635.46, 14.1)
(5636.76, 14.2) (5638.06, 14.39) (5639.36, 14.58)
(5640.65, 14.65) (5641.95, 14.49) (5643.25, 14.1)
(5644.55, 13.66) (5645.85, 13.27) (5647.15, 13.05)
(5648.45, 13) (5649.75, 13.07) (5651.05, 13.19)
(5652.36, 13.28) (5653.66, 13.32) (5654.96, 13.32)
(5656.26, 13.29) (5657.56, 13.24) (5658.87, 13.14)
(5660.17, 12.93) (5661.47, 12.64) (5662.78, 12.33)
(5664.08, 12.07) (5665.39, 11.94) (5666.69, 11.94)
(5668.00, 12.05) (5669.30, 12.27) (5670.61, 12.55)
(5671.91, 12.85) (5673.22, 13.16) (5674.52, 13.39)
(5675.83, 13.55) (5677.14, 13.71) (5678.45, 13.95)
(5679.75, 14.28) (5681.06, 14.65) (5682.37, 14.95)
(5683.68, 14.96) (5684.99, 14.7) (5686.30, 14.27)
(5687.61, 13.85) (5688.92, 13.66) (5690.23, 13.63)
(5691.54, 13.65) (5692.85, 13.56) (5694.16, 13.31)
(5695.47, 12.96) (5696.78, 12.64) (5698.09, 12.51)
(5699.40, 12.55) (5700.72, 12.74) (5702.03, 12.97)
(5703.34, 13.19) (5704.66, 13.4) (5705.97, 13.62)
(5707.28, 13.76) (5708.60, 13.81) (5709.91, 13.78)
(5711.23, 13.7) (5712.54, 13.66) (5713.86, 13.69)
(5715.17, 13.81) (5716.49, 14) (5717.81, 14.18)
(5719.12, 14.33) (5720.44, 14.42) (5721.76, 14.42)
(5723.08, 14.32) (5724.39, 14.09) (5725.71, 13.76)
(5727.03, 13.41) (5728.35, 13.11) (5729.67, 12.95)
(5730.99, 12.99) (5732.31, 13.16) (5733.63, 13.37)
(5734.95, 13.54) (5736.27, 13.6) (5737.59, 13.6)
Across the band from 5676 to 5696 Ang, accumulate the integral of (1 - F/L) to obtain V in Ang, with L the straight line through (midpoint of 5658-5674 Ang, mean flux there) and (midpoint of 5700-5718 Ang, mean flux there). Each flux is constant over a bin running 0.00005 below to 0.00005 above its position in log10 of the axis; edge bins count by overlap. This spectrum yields -1.5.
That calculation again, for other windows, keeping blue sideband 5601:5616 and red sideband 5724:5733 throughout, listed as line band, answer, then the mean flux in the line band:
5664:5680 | 0.6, 12.9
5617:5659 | 0.2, 13.4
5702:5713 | -0.2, 13.6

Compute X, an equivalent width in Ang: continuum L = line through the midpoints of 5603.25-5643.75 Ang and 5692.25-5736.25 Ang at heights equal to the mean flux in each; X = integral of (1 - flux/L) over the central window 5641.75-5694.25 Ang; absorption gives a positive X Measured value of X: 0.8 Ang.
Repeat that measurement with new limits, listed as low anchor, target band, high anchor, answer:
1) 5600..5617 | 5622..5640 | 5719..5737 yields 0.3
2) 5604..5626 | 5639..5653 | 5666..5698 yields -0.1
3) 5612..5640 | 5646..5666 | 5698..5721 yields 0.9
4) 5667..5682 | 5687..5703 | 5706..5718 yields 0.5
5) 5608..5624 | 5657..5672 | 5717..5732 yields 1.5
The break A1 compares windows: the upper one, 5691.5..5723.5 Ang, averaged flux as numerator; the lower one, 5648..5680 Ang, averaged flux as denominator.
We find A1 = 1.05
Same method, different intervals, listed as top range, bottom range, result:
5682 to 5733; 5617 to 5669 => 1.03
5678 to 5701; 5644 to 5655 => 1.04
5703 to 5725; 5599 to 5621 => 1.03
